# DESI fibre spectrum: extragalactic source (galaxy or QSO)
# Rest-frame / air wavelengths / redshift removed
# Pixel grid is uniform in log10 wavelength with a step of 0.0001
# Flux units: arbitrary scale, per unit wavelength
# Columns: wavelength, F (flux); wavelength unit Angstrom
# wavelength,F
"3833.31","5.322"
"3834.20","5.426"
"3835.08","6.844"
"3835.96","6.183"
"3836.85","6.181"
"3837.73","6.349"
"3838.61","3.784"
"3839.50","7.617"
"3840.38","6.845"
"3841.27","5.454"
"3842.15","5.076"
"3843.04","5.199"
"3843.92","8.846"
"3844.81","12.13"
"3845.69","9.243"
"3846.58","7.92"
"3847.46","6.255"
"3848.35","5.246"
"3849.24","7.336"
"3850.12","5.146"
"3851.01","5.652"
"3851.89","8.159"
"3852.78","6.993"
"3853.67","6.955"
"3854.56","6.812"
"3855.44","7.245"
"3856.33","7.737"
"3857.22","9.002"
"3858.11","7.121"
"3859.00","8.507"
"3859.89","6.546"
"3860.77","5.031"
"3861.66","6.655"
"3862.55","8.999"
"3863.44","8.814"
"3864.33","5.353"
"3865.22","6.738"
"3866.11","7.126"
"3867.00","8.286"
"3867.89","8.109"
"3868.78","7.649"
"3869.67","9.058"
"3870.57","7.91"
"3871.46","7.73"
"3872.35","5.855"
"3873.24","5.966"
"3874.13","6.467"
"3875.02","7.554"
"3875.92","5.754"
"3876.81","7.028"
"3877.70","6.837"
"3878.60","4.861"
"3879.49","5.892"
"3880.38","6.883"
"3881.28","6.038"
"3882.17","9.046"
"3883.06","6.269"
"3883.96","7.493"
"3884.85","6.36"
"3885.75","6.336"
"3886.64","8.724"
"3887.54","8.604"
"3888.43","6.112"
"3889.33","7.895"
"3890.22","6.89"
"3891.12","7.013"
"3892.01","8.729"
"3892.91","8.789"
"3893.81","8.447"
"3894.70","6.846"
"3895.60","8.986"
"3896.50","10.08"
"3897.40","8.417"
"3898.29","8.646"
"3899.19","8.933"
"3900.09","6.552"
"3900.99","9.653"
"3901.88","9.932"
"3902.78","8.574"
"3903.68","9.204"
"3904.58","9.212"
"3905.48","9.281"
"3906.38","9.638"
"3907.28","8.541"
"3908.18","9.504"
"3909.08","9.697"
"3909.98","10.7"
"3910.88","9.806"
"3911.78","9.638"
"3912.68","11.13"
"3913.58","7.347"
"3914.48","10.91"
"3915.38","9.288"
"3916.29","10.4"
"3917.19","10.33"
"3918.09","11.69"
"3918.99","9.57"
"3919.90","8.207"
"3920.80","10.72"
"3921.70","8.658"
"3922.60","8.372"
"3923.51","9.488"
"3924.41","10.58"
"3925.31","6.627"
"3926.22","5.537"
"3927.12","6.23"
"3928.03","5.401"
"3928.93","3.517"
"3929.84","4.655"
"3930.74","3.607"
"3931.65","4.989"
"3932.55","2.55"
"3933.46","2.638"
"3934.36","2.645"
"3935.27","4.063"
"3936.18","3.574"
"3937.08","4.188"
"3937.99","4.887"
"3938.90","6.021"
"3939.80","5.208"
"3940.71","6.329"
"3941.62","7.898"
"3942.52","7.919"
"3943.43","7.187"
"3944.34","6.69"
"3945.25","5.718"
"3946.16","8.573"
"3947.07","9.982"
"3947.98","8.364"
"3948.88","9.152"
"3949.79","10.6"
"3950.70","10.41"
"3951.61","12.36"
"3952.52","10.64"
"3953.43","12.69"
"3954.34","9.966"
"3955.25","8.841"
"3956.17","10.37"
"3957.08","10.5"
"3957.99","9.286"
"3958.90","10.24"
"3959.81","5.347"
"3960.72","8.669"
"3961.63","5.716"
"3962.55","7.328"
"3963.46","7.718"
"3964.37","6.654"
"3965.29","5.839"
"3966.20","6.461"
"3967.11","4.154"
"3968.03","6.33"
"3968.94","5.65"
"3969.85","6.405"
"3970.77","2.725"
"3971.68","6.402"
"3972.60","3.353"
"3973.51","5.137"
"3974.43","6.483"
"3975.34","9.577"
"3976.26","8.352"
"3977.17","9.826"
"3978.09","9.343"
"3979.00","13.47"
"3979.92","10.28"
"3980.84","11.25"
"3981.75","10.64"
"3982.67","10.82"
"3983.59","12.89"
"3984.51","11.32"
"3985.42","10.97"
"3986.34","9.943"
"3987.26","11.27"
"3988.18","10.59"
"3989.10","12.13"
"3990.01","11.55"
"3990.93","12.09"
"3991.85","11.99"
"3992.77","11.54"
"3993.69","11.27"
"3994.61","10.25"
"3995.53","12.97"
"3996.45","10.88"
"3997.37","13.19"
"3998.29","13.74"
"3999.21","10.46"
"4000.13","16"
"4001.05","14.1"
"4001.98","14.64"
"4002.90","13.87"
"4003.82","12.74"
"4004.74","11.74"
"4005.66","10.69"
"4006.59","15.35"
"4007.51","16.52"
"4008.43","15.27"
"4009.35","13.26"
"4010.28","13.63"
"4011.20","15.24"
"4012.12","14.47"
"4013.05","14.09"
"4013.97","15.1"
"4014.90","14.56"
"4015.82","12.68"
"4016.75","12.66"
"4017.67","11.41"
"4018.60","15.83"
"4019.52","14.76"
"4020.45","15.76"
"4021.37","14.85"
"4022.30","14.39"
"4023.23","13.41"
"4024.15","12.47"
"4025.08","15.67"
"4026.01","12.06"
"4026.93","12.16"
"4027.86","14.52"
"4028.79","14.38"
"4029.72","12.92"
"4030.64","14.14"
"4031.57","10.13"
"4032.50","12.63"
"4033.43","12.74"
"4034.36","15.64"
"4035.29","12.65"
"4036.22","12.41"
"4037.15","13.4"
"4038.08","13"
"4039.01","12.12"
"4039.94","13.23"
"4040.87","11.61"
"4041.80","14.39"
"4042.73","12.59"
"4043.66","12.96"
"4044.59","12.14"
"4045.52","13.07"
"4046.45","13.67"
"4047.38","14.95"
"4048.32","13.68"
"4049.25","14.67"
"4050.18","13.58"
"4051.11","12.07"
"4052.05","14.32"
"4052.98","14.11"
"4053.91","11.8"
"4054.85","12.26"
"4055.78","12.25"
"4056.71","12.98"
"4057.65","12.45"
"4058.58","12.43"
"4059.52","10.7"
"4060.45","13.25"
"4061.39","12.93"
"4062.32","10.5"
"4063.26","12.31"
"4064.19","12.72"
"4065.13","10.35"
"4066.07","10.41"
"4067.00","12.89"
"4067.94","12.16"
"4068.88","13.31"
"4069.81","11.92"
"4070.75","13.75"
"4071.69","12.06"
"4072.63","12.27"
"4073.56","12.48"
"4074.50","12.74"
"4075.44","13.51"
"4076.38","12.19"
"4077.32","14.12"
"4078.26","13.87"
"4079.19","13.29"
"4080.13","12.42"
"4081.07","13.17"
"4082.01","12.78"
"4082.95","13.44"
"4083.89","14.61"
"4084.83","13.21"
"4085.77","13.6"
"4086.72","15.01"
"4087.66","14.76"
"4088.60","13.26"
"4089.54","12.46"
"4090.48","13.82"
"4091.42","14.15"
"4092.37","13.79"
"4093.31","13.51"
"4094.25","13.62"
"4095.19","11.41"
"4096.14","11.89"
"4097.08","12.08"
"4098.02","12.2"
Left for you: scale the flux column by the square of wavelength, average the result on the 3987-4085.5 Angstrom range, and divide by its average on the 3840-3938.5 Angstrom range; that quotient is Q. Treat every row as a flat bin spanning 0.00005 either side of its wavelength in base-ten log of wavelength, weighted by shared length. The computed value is 1.9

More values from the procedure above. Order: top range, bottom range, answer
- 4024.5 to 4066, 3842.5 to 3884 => 1.97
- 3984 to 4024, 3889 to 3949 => 1.77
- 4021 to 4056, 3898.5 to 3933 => 1.68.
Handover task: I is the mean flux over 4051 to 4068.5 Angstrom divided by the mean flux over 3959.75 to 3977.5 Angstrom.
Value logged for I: 1.91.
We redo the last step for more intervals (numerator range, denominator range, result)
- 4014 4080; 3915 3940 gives 1.99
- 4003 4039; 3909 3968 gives 1.76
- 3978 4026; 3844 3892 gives 1.79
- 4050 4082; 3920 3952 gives 1.87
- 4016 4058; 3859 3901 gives 1.80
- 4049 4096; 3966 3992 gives 1.43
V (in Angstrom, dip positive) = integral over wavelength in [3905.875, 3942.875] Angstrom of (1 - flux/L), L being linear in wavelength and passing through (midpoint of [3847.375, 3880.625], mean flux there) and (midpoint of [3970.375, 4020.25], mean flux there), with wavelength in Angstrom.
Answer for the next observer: 6.94 Angstrom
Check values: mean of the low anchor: 6.99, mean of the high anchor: 11.8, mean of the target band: 7.38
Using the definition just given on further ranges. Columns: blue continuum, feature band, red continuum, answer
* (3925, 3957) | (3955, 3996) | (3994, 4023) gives 5.7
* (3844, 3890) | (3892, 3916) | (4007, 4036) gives -0.9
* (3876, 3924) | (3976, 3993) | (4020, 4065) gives 0.2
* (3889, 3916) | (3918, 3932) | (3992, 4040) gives 3.6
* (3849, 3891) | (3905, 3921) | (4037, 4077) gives -2.7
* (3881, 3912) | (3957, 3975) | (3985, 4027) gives 7.8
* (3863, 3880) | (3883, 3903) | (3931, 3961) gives -2.5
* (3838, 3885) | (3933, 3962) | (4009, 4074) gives 6.6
